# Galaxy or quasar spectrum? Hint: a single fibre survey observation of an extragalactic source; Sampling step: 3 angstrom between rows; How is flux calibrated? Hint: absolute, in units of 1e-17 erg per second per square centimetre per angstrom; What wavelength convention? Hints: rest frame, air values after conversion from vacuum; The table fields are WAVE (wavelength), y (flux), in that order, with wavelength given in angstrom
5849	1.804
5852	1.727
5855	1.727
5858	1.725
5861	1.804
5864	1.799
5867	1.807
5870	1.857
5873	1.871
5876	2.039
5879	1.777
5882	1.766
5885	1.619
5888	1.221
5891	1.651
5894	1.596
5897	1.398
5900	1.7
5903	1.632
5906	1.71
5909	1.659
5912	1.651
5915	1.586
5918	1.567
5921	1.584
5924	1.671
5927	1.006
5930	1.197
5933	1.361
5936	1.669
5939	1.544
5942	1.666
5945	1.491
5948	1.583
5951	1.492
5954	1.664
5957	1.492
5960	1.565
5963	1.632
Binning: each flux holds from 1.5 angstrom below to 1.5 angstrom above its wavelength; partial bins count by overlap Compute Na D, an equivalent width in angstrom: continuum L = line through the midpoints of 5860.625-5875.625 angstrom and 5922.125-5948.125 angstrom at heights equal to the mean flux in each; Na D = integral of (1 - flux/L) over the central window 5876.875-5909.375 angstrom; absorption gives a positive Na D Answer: 1.57 angstrom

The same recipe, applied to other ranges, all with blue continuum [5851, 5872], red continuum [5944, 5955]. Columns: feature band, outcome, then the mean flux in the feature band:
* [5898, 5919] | 0.3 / 1.64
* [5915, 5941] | 2.4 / 1.46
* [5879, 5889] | 0.8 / 1.59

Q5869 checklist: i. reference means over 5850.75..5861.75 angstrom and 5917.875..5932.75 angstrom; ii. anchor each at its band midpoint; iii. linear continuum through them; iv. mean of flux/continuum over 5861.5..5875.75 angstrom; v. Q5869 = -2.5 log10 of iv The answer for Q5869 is -0.11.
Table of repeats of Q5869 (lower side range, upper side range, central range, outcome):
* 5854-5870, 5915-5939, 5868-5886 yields -0.074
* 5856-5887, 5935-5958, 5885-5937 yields 0.107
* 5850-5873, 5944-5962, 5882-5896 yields 0.114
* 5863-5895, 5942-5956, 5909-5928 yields 0.070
